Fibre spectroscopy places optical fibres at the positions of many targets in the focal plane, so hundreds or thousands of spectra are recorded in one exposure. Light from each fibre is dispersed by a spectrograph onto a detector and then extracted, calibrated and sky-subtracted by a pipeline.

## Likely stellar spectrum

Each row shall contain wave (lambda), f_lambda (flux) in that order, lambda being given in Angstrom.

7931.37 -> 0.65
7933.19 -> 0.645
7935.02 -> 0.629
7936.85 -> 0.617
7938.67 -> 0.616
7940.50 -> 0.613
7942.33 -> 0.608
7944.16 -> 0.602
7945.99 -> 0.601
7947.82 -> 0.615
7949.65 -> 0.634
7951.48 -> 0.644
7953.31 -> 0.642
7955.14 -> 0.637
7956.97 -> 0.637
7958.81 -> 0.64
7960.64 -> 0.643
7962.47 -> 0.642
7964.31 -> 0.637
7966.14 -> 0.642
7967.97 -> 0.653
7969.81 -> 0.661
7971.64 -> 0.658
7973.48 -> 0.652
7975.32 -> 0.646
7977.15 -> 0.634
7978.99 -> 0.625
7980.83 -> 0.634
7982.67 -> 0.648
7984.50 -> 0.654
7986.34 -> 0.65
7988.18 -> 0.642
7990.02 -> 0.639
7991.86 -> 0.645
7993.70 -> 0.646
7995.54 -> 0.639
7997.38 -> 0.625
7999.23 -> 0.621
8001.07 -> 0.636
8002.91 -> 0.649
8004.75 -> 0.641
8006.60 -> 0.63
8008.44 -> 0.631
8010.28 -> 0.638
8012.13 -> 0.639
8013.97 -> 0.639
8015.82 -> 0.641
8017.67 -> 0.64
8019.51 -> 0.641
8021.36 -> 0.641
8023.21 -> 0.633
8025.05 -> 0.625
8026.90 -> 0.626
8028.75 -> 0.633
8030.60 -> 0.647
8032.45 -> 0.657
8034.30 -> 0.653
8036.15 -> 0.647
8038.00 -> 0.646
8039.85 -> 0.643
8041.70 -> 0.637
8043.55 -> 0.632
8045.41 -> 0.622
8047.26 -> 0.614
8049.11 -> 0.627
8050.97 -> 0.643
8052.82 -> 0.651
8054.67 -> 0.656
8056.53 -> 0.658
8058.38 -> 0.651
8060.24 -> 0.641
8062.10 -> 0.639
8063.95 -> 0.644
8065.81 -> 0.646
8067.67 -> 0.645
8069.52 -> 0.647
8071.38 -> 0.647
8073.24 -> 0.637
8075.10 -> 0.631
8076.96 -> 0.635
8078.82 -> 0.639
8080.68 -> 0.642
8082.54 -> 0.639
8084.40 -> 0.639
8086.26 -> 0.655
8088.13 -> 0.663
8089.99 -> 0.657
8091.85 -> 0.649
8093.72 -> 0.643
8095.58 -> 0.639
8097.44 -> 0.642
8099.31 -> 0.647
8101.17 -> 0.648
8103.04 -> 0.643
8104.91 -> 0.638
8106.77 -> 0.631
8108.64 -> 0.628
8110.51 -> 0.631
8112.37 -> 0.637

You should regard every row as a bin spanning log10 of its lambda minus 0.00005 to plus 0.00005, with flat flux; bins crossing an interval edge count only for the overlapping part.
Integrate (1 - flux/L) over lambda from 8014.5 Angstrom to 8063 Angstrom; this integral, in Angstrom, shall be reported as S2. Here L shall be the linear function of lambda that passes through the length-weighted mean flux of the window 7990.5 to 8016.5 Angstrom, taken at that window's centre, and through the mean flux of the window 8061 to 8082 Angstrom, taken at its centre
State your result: -0.1 Angstrom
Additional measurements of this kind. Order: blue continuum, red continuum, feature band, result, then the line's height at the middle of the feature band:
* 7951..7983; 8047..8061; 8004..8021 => 0.15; 0.643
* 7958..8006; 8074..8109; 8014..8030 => 0.17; 0.642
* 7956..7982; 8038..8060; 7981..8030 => 0.26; 0.642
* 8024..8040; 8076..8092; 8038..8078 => 0.23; 0.644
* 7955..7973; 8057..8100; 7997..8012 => 0.25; 0.645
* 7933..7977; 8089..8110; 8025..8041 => -0.11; 0.638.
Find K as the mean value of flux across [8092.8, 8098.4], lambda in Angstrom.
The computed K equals 0.642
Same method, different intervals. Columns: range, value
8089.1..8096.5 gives 0.647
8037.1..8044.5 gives 0.639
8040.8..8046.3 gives 0.63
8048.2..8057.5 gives 0.647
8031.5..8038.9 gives 0.651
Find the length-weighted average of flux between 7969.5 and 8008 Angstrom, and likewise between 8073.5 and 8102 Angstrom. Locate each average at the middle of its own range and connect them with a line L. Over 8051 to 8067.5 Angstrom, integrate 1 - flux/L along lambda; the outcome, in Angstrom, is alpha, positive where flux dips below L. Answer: -0.1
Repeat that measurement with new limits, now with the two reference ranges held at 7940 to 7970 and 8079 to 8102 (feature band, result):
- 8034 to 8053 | 0.1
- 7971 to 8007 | -0.3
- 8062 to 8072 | 0.0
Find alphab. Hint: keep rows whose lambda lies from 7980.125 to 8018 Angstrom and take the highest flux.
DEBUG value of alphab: 0.654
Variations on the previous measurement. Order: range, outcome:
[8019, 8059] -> 0.658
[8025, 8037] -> 0.657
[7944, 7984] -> 0.661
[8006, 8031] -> 0.647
